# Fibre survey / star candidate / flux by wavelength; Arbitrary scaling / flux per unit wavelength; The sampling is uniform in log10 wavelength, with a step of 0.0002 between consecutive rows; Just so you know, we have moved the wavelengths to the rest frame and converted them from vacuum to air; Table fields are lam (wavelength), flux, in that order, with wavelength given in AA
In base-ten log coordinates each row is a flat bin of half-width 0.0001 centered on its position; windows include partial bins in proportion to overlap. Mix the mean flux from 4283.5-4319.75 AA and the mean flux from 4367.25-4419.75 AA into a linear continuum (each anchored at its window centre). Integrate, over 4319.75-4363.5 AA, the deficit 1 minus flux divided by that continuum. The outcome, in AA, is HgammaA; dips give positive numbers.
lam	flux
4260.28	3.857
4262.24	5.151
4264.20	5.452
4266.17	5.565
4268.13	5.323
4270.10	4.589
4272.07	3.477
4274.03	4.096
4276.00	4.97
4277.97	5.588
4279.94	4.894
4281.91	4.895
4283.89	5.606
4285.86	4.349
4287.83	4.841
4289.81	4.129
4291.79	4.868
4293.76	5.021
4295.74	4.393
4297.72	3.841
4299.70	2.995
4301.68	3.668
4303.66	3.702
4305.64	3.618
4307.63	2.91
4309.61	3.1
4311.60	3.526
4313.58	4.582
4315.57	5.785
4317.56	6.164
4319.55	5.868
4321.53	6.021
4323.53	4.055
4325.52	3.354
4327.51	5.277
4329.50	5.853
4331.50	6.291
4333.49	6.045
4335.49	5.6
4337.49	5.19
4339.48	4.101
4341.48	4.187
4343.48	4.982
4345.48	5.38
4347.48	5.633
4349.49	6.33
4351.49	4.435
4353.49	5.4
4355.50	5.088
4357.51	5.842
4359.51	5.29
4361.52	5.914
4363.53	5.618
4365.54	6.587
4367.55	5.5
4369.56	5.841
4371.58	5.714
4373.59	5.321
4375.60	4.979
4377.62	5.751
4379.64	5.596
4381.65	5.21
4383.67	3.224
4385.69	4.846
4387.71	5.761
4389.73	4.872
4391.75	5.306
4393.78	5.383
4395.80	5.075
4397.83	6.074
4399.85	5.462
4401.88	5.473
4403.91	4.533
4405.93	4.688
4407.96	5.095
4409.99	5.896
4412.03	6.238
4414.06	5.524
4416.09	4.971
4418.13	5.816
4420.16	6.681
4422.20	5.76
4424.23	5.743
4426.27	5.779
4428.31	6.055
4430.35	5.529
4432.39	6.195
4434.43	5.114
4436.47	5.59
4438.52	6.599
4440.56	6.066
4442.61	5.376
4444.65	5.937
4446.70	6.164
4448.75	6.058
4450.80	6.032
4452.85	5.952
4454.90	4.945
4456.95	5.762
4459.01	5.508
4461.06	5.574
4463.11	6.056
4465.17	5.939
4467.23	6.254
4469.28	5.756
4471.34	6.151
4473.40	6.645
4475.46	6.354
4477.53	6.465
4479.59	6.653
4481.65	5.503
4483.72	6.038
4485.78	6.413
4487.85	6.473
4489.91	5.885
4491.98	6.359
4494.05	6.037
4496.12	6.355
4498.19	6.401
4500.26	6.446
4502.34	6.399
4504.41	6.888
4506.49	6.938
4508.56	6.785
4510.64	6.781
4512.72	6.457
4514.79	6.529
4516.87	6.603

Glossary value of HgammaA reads -4.8 AA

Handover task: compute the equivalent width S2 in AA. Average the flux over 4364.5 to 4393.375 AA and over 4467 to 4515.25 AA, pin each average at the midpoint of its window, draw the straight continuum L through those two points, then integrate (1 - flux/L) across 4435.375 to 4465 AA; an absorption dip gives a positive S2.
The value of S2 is 0.8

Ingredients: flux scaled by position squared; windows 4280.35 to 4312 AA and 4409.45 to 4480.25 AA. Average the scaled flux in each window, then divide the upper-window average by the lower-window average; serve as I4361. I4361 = 1.5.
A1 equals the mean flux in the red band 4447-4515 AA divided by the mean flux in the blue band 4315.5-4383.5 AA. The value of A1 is 1.15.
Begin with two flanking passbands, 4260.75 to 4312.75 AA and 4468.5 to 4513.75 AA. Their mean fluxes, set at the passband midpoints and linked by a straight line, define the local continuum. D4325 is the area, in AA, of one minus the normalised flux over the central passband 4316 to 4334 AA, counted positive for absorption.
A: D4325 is -2.5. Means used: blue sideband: 4.4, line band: 5.43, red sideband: 6.37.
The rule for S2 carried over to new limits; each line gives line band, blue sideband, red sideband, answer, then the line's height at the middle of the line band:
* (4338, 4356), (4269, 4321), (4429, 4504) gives -0.5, 4.94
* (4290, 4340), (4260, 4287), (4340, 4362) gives 4.5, 5.09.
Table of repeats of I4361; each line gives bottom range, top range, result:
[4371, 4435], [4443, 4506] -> 1.16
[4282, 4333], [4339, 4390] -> 1.19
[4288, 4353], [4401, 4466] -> 1.27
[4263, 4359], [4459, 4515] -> 1.42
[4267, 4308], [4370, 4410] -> 1.24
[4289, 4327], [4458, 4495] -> 1.53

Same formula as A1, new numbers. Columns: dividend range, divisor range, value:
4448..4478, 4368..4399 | 1.13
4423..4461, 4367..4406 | 1.11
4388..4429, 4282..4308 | 1.31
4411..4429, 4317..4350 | 1.10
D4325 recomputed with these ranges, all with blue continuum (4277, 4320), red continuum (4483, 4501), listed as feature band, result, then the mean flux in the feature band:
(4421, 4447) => -0.5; 5.84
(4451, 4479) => 0.3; 5.96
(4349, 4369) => -2.3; 5.59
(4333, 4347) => -0.6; 5.06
